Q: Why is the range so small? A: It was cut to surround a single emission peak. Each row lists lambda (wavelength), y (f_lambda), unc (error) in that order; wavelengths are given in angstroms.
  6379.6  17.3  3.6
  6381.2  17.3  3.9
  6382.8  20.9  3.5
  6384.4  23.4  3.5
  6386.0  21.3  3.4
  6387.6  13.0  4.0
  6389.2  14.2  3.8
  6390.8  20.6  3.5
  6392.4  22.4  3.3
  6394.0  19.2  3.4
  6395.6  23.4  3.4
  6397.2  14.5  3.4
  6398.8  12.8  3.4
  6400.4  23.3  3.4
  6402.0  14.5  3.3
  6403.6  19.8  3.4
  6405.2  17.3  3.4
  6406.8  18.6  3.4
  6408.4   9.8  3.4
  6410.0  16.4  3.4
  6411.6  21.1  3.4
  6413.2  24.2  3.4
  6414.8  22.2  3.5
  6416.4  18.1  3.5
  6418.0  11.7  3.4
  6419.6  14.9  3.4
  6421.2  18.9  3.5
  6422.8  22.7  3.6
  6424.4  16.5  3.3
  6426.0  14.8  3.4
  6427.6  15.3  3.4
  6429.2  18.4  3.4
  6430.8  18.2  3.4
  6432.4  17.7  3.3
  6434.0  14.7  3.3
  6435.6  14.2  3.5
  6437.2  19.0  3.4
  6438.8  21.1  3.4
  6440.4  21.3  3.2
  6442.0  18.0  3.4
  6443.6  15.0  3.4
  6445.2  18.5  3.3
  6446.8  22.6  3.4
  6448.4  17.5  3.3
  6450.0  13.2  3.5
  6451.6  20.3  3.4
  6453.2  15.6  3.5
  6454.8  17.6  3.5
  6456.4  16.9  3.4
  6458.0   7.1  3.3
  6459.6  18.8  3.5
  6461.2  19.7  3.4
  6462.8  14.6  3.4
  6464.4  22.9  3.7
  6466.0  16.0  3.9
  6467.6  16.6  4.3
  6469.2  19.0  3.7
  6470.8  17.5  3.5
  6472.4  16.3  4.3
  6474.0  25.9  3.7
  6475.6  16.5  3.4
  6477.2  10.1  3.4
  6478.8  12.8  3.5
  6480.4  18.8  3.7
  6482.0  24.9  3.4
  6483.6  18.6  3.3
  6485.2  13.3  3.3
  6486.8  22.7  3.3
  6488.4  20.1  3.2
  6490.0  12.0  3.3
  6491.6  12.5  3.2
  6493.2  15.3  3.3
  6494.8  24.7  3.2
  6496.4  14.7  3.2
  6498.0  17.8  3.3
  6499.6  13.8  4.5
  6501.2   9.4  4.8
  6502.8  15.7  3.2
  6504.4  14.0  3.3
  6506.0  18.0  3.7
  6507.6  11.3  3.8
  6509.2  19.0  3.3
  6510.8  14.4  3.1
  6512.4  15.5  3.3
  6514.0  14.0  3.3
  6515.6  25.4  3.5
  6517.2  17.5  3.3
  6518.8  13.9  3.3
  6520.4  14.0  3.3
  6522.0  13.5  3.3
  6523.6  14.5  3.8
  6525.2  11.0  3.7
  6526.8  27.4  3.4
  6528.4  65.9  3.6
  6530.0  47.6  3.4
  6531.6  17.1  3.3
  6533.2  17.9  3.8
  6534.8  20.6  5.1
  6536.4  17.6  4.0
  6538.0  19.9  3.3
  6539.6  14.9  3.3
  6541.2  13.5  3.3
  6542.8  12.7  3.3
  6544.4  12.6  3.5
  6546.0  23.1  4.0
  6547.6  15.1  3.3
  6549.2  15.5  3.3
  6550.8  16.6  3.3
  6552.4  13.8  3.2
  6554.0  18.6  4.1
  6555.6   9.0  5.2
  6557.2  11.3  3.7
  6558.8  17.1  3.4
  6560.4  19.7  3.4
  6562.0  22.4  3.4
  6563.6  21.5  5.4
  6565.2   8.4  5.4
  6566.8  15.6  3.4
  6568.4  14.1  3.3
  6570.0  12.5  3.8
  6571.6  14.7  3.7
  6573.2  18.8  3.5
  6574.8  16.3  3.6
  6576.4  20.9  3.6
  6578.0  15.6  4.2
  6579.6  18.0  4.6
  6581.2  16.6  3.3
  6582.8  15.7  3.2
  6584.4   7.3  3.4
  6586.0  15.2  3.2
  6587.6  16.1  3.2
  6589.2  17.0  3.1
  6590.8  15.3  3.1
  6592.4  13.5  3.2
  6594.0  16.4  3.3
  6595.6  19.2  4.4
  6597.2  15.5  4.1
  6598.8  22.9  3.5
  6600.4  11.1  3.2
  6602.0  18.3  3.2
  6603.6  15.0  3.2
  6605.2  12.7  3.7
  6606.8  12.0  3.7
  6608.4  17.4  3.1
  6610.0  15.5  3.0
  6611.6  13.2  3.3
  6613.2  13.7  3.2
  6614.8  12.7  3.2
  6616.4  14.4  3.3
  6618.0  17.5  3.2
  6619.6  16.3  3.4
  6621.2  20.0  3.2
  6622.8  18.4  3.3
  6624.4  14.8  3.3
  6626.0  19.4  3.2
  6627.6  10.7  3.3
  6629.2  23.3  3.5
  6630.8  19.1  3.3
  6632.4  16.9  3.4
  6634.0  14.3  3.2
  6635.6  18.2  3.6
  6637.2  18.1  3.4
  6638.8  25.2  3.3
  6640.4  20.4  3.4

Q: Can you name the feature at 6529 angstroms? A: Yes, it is H-beta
